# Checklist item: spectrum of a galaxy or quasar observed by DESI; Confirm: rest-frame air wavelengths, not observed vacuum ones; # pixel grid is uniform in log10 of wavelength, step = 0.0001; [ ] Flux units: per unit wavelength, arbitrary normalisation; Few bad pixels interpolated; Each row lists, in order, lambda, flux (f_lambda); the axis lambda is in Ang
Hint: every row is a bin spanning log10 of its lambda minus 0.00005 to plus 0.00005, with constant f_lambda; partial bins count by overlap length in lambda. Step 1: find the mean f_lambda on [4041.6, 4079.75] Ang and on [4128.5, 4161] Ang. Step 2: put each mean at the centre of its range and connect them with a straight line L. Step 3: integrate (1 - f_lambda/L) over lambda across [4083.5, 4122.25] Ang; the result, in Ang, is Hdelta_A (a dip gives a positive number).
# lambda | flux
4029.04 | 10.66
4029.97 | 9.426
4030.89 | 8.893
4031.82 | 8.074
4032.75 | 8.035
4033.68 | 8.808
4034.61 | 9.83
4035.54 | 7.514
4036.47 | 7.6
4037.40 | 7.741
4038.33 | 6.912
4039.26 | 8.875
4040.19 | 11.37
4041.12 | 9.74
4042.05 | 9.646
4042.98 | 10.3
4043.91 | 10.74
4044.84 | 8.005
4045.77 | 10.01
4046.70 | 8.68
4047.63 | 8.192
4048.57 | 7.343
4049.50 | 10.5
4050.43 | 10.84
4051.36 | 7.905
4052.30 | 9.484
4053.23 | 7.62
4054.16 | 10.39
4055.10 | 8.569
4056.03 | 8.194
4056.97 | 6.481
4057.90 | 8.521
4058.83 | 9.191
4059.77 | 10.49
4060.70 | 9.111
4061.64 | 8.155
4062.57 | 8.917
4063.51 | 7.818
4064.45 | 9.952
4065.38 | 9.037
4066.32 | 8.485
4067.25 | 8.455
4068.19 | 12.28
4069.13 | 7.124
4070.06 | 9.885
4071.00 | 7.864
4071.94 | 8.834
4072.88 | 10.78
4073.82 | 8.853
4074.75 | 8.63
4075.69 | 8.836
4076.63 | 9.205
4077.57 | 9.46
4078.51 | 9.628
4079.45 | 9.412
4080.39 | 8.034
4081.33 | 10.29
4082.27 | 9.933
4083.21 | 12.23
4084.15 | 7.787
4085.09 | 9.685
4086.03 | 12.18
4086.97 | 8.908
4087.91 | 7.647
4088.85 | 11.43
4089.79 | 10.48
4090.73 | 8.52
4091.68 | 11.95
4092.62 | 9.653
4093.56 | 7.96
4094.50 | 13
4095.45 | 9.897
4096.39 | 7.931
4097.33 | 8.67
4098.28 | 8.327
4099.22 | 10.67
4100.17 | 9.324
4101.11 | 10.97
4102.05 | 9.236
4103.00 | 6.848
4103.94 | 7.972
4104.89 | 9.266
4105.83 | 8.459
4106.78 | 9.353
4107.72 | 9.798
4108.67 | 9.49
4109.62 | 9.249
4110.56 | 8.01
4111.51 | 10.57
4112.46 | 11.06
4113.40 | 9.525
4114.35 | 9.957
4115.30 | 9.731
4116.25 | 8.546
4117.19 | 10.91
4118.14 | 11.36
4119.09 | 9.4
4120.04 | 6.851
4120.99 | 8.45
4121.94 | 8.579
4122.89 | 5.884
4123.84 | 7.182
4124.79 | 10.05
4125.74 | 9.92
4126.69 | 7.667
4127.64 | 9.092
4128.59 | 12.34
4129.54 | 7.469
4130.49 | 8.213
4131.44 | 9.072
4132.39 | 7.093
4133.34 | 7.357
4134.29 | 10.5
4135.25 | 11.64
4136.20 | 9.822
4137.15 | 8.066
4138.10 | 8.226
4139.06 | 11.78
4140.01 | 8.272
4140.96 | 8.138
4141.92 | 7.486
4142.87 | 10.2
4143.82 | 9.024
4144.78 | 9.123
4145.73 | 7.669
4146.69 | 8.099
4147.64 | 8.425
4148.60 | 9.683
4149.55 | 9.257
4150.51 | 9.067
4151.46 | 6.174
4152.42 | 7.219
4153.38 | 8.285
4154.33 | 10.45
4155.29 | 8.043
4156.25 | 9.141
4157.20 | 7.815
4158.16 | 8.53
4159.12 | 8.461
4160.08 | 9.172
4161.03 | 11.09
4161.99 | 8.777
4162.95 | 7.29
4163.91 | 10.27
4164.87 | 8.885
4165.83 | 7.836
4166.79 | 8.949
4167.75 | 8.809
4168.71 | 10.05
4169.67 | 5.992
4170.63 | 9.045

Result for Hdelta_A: -2.34 Ang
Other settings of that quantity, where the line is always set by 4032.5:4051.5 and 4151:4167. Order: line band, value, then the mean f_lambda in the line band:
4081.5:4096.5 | -1.96 Ang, 10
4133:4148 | -0.59 Ang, 9.01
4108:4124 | -0.72 Ang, 9.14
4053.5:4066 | 0.20 Ang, 8.81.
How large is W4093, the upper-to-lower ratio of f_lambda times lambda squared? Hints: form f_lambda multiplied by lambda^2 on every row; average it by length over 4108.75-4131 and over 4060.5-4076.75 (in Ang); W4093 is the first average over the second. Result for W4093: 1.0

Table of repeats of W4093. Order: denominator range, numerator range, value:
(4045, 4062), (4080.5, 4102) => 1.13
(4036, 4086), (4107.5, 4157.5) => 1.02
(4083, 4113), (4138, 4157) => 0.93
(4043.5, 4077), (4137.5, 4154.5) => 1.01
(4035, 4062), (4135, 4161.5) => 1.04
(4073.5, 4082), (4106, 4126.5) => 1.02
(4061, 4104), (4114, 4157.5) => 0.97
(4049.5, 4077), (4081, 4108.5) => 1.08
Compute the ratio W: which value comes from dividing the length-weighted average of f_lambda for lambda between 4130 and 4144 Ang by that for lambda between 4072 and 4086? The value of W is 0.94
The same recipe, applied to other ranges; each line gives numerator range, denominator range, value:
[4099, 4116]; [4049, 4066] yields 1.05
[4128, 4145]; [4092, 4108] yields 0.98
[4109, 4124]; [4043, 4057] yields 1.02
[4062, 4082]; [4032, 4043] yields 1.04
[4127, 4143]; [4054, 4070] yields 1.02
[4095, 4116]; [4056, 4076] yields 1.04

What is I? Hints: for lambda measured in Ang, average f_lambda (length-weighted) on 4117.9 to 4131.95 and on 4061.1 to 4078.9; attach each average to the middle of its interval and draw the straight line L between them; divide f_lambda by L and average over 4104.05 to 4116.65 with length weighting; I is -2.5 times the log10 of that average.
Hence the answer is -0.073 mag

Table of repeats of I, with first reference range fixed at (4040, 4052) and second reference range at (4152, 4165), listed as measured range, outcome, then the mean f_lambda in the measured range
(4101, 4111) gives 0.025 mag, 8.9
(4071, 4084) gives -0.020 mag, 9.44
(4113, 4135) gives 0.008 mag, 8.94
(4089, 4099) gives -0.063 mag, 9.72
